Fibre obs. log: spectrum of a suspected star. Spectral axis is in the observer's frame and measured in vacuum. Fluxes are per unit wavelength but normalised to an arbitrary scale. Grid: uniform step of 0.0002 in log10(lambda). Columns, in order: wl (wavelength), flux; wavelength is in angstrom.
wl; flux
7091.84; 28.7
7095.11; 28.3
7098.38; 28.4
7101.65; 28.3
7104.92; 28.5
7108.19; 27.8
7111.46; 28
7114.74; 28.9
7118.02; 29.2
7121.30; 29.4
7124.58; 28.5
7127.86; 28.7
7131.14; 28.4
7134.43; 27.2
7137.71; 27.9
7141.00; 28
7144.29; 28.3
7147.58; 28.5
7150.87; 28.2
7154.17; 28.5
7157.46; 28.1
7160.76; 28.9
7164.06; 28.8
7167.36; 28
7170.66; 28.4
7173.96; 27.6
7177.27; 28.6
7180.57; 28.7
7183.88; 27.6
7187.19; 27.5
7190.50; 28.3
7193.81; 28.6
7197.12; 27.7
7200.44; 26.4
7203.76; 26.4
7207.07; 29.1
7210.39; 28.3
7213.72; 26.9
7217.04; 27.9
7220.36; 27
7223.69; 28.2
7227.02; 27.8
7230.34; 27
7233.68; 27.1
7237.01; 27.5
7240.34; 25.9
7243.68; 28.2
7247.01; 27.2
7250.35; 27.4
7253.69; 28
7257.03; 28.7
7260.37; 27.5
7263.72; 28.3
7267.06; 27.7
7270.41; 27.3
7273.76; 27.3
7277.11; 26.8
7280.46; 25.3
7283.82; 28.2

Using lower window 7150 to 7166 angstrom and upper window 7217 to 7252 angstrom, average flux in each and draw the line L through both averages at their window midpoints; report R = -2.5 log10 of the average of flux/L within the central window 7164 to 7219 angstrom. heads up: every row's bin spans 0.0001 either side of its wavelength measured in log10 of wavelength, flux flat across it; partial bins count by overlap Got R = 0.00 mag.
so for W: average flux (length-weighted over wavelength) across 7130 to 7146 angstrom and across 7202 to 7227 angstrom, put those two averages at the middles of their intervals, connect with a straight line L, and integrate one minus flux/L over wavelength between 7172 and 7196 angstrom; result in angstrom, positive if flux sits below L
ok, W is -0.3 angstrom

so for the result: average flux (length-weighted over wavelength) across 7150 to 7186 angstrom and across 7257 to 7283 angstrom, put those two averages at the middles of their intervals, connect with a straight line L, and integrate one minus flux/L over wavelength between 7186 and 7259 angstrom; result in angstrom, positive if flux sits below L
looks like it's 0.4 angstrom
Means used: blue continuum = 28.3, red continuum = 27.3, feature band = 27.6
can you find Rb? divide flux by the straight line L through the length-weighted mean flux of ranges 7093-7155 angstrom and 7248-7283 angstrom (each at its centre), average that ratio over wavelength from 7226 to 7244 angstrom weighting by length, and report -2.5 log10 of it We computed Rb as 0.019 mag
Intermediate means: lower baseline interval 28.4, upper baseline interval 27.4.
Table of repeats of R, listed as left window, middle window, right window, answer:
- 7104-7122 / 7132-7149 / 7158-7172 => 0.02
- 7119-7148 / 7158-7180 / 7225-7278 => -0.01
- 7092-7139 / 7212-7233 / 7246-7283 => 0.01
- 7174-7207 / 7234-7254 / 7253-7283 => 0.01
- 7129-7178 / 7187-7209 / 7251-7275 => 0.01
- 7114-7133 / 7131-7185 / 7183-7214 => 0.00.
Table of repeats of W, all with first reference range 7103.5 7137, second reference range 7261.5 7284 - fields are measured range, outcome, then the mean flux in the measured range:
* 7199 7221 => 0.2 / 27.5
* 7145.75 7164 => -0.2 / 28.5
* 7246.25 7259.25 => -0.2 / 27.9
